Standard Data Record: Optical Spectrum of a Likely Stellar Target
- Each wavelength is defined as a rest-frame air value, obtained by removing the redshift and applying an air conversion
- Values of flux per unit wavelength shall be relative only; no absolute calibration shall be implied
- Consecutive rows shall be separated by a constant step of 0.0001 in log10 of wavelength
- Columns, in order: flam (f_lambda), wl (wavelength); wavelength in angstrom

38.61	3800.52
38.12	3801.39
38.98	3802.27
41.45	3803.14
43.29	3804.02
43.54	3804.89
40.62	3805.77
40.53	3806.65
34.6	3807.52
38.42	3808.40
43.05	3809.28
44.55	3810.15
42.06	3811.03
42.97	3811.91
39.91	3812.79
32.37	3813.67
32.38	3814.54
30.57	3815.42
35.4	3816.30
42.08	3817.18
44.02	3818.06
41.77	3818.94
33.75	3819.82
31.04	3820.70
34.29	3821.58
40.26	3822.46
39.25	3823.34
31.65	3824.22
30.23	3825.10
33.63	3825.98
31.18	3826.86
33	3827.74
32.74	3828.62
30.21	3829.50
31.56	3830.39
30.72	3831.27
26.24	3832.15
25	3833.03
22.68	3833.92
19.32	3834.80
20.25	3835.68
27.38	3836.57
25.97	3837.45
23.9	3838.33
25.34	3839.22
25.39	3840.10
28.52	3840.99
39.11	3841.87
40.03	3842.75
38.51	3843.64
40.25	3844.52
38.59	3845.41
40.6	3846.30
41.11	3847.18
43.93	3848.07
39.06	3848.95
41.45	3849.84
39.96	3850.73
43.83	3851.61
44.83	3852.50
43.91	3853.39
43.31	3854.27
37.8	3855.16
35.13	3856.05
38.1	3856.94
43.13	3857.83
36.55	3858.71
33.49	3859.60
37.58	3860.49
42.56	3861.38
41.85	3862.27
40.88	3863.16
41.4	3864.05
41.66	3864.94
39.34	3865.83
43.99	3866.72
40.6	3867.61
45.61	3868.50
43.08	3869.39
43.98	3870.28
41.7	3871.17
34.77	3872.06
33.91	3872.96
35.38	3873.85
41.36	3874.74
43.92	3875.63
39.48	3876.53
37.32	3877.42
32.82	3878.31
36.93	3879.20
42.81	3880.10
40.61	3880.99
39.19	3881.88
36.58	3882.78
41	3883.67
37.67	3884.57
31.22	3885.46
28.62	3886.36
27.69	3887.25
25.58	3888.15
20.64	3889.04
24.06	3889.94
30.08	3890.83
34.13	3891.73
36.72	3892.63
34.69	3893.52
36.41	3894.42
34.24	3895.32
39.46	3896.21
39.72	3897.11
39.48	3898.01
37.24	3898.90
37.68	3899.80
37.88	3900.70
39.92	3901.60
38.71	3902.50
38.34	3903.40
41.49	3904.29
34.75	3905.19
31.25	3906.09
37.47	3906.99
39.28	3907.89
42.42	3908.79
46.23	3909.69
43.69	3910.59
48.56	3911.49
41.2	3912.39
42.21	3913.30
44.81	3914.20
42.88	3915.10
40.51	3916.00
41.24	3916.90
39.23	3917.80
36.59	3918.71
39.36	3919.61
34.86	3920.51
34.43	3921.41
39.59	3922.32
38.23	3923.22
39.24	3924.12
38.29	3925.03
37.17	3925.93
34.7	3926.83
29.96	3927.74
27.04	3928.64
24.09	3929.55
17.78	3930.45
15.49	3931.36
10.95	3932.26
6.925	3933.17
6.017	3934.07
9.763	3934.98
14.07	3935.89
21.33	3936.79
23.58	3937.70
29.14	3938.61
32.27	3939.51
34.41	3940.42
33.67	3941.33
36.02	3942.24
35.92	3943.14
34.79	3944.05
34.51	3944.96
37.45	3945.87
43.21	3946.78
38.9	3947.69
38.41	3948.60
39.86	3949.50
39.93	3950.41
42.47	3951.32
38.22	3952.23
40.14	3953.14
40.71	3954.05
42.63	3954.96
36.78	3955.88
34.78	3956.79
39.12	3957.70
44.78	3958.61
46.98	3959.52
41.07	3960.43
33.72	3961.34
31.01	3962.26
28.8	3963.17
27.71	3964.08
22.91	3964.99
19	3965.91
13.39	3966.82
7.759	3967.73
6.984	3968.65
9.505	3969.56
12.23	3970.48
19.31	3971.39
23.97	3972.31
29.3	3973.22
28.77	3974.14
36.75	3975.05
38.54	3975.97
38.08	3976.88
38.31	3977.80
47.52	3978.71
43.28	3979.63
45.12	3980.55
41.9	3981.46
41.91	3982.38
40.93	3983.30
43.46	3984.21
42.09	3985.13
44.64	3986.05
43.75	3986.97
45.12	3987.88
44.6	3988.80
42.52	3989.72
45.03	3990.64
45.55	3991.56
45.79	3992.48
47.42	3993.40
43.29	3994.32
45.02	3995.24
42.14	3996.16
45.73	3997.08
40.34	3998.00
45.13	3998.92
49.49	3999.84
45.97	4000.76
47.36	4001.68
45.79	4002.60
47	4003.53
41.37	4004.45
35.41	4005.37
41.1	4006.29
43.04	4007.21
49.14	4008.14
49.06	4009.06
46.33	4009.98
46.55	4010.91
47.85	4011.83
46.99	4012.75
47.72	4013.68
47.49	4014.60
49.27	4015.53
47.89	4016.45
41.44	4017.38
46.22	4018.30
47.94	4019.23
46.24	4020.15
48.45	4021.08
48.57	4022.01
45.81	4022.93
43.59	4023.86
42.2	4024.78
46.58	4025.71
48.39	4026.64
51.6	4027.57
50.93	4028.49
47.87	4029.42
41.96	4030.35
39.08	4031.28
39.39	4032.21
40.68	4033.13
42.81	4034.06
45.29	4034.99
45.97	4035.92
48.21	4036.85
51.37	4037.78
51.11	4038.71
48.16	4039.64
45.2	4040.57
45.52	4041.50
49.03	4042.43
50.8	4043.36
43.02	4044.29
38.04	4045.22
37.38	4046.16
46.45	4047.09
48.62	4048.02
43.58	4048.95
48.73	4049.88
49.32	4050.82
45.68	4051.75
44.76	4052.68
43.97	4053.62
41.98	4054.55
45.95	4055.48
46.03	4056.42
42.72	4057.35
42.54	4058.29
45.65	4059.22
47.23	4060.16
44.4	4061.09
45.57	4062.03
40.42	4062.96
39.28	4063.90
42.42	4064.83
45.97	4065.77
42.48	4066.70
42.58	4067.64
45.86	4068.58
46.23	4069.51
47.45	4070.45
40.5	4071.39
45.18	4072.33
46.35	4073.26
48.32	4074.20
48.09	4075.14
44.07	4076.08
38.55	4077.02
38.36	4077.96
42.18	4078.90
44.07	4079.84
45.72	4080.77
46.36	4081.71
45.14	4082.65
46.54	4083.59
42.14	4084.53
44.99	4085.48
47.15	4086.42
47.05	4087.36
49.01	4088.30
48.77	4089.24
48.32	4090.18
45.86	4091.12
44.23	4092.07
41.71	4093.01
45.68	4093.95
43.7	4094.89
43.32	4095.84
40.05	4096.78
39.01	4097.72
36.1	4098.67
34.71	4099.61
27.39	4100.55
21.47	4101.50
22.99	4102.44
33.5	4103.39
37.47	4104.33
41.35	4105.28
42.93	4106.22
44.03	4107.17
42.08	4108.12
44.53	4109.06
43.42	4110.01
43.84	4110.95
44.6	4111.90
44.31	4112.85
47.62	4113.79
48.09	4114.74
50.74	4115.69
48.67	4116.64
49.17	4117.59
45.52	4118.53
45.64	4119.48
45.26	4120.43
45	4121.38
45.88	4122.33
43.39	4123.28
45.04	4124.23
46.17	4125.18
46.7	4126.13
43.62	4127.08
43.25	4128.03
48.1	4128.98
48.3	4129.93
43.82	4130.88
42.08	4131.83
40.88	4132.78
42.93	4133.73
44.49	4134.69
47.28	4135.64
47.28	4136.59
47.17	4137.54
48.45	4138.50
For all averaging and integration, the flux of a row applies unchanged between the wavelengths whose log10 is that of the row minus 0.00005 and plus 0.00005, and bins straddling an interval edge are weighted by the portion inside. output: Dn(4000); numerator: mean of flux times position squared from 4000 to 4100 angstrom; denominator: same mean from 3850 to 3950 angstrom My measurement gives 1.4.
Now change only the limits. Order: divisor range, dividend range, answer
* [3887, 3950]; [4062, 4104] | 1.36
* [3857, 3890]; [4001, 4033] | 1.30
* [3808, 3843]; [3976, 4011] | 1.45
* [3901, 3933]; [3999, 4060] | 1.34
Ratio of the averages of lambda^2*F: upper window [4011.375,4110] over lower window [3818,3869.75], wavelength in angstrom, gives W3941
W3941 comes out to 1.4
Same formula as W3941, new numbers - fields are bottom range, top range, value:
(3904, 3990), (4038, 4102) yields 1.38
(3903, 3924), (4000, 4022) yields 1.21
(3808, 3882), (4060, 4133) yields 1.34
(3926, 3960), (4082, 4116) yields 1.45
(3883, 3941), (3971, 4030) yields 1.38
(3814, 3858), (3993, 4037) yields 1.44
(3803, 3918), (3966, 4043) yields 1.22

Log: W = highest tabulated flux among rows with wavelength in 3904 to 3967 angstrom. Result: 48.56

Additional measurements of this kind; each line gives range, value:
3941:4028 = 51.6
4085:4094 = 49.01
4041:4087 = 50.8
